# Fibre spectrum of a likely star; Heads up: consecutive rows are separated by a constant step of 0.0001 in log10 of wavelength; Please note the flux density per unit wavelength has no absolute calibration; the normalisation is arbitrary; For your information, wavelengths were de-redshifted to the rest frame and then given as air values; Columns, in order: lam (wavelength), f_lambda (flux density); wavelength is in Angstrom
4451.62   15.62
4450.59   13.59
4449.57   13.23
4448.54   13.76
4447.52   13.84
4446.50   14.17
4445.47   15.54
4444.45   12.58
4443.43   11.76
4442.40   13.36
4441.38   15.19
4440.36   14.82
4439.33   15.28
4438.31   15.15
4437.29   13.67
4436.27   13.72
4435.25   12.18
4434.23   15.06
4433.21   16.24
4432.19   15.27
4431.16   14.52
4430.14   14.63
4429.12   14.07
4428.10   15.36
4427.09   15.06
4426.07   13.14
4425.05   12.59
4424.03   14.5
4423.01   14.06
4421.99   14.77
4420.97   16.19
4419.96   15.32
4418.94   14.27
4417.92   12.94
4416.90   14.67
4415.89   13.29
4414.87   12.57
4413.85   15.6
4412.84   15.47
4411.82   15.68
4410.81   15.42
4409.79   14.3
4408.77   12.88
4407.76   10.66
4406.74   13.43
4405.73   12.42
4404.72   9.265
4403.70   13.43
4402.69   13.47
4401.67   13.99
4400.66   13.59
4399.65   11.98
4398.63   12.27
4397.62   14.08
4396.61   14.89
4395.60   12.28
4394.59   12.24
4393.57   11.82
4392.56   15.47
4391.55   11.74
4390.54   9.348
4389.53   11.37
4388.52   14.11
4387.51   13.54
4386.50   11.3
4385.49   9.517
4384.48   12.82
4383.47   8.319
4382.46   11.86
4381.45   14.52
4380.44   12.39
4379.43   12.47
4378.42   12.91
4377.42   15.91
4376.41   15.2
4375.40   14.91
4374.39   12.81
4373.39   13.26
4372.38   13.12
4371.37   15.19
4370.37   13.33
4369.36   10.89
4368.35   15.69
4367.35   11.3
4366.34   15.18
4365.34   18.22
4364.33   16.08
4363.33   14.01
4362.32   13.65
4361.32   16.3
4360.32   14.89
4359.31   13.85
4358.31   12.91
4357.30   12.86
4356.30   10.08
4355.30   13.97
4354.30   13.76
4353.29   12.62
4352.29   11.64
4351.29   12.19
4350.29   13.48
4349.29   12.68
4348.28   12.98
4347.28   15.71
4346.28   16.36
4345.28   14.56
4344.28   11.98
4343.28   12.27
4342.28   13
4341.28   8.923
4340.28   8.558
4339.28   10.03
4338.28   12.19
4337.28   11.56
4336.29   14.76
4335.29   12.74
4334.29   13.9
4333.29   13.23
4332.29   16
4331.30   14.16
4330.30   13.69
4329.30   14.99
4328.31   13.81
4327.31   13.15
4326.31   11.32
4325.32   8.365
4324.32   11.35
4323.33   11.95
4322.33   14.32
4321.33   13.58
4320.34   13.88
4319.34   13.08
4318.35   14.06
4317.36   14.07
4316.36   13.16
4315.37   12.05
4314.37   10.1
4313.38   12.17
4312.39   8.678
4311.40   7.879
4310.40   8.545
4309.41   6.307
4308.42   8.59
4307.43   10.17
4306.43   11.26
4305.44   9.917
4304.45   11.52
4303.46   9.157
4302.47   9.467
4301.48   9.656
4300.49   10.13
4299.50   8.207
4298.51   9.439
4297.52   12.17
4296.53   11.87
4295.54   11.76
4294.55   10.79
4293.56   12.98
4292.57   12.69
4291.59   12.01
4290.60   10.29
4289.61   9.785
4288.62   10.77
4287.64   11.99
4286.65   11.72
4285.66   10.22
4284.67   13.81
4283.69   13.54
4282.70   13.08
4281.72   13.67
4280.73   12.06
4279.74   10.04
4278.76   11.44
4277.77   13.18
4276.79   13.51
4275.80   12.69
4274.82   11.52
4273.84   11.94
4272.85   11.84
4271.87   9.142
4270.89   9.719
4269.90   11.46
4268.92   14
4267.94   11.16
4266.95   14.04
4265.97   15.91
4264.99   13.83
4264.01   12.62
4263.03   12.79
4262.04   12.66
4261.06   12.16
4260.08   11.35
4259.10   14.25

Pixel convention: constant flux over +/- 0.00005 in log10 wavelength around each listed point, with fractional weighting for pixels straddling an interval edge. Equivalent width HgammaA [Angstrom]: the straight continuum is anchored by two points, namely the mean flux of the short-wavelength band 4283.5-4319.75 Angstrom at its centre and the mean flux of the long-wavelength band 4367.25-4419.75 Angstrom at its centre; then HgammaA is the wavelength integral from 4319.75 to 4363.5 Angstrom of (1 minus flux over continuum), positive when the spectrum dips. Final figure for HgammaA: -4.2 Angstrom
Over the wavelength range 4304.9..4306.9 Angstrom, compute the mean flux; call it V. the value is 10.6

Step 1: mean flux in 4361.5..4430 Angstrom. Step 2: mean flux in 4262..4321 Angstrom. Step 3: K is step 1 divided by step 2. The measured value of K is 1.2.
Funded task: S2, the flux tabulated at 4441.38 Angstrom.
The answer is 15.19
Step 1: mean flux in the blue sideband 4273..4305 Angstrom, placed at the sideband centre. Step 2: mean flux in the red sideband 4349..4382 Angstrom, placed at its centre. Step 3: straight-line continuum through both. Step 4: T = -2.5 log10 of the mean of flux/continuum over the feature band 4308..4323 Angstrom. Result 0.08 mag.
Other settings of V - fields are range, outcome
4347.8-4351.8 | 12.8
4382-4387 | 10.7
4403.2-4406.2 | 11.7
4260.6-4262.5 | 12.4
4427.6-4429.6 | 14.7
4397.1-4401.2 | 13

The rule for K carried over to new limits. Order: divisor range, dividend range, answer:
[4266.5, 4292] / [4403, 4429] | 1.17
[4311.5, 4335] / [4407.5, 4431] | 1.12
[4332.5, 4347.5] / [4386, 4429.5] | 1.06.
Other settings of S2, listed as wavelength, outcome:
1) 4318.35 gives 14.06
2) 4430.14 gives 14.63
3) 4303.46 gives 9.157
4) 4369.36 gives 10.89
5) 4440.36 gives 14.82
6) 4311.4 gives 7.879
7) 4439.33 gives 15.28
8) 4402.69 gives 13.47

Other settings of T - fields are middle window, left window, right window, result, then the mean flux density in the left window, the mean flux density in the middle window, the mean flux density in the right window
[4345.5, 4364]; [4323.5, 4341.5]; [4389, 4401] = -0.09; 12.4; 13.6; 12.6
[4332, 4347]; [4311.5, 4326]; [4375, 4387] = -0.03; 12.1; 12.7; 12.7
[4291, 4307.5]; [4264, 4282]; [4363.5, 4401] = 0.16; 12.3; 10.8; 13.1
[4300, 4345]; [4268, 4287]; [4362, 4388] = 0.09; 12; 11.7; 13.4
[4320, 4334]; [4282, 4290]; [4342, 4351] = 0.00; 11.9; 13.1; 13.6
